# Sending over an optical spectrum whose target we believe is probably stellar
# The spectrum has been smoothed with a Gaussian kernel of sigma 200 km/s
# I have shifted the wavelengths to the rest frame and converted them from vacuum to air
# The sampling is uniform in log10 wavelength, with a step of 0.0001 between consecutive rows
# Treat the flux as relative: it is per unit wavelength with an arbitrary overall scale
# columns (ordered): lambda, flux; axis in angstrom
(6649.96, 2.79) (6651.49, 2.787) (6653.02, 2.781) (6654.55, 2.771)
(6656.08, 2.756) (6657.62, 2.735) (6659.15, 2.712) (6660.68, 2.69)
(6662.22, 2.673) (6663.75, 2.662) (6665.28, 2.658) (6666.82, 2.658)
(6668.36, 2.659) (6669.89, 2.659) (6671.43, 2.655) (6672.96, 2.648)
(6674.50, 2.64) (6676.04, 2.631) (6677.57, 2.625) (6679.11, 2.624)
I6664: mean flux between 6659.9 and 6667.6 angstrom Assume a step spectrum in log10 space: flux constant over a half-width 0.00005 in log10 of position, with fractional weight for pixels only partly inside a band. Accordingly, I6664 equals 2.67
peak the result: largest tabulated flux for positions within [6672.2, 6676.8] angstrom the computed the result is 2.648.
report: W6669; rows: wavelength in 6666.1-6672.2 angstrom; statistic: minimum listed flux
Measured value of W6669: 2.655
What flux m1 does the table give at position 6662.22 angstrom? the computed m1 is 2.673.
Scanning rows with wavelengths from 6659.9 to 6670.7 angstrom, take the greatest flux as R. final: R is 2.69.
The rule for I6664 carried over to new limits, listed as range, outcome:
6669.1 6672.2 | 2.66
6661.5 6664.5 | 2.67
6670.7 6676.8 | 2.64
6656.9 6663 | 2.7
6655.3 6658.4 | 2.74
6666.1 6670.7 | 2.66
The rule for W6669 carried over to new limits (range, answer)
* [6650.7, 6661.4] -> 2.69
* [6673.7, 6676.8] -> 2.631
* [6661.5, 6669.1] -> 2.658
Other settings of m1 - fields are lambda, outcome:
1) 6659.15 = 2.712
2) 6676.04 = 2.631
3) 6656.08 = 2.756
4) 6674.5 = 2.64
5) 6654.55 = 2.771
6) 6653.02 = 2.781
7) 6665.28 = 2.658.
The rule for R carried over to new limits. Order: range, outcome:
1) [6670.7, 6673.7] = 2.655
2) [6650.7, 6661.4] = 2.787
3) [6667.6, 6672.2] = 2.659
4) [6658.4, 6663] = 2.712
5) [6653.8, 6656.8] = 2.771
